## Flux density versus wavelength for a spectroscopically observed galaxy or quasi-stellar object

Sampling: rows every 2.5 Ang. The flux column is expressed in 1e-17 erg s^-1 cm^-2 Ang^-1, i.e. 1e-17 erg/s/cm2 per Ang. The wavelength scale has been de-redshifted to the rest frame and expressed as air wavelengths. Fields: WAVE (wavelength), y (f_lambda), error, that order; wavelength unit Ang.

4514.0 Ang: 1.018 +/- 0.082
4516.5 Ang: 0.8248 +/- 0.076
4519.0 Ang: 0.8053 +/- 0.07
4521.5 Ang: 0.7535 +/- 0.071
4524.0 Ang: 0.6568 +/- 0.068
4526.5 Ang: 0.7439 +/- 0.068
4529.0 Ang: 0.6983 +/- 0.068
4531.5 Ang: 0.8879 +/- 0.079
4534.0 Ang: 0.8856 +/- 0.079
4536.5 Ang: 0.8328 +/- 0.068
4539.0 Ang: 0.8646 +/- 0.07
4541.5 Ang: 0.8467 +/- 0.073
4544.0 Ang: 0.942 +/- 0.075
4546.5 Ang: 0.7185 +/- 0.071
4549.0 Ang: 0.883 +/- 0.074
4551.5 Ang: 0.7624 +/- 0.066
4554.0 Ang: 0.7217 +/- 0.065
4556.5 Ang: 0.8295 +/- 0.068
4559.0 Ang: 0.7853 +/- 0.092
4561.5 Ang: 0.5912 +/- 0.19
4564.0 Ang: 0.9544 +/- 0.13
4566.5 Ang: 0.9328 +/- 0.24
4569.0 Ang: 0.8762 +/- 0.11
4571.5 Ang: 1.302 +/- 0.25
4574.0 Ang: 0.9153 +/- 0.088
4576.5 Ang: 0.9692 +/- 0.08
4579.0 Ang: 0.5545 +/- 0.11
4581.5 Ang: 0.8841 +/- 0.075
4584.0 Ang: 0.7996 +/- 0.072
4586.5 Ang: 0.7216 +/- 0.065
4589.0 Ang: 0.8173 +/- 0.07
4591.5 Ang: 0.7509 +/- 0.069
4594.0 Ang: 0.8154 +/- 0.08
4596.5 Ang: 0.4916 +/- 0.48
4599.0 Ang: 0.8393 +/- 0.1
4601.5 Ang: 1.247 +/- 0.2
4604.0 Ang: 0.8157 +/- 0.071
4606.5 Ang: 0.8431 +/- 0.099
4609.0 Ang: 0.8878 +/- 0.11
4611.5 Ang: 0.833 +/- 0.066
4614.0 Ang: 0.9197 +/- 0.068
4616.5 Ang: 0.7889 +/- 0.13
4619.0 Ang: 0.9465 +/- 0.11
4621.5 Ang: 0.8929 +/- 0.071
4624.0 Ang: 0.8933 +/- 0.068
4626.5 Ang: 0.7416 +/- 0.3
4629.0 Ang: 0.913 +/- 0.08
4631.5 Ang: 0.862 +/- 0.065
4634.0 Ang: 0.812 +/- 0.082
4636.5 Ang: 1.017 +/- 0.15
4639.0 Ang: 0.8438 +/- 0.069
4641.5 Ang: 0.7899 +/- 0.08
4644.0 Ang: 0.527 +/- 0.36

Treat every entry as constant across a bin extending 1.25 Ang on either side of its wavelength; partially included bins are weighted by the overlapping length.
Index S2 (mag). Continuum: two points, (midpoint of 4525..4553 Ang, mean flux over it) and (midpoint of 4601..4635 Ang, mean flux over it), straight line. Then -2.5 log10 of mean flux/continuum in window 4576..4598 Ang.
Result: 0.14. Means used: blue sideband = 0.822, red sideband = 0.878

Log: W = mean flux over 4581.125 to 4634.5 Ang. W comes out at 0.841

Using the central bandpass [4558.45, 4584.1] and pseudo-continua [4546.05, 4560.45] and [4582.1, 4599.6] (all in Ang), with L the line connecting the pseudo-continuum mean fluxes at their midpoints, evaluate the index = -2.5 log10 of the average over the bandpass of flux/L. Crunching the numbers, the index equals -0.14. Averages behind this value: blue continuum 0.784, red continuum 0.75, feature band 0.875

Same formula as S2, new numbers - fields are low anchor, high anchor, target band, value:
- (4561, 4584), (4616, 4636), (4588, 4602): 0.097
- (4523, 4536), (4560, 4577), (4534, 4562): 0.054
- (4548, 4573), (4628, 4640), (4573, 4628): 0.055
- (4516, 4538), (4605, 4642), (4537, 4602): -0.016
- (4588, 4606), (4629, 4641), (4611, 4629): -0.006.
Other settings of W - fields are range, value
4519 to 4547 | 0.805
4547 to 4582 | 0.851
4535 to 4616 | 0.842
